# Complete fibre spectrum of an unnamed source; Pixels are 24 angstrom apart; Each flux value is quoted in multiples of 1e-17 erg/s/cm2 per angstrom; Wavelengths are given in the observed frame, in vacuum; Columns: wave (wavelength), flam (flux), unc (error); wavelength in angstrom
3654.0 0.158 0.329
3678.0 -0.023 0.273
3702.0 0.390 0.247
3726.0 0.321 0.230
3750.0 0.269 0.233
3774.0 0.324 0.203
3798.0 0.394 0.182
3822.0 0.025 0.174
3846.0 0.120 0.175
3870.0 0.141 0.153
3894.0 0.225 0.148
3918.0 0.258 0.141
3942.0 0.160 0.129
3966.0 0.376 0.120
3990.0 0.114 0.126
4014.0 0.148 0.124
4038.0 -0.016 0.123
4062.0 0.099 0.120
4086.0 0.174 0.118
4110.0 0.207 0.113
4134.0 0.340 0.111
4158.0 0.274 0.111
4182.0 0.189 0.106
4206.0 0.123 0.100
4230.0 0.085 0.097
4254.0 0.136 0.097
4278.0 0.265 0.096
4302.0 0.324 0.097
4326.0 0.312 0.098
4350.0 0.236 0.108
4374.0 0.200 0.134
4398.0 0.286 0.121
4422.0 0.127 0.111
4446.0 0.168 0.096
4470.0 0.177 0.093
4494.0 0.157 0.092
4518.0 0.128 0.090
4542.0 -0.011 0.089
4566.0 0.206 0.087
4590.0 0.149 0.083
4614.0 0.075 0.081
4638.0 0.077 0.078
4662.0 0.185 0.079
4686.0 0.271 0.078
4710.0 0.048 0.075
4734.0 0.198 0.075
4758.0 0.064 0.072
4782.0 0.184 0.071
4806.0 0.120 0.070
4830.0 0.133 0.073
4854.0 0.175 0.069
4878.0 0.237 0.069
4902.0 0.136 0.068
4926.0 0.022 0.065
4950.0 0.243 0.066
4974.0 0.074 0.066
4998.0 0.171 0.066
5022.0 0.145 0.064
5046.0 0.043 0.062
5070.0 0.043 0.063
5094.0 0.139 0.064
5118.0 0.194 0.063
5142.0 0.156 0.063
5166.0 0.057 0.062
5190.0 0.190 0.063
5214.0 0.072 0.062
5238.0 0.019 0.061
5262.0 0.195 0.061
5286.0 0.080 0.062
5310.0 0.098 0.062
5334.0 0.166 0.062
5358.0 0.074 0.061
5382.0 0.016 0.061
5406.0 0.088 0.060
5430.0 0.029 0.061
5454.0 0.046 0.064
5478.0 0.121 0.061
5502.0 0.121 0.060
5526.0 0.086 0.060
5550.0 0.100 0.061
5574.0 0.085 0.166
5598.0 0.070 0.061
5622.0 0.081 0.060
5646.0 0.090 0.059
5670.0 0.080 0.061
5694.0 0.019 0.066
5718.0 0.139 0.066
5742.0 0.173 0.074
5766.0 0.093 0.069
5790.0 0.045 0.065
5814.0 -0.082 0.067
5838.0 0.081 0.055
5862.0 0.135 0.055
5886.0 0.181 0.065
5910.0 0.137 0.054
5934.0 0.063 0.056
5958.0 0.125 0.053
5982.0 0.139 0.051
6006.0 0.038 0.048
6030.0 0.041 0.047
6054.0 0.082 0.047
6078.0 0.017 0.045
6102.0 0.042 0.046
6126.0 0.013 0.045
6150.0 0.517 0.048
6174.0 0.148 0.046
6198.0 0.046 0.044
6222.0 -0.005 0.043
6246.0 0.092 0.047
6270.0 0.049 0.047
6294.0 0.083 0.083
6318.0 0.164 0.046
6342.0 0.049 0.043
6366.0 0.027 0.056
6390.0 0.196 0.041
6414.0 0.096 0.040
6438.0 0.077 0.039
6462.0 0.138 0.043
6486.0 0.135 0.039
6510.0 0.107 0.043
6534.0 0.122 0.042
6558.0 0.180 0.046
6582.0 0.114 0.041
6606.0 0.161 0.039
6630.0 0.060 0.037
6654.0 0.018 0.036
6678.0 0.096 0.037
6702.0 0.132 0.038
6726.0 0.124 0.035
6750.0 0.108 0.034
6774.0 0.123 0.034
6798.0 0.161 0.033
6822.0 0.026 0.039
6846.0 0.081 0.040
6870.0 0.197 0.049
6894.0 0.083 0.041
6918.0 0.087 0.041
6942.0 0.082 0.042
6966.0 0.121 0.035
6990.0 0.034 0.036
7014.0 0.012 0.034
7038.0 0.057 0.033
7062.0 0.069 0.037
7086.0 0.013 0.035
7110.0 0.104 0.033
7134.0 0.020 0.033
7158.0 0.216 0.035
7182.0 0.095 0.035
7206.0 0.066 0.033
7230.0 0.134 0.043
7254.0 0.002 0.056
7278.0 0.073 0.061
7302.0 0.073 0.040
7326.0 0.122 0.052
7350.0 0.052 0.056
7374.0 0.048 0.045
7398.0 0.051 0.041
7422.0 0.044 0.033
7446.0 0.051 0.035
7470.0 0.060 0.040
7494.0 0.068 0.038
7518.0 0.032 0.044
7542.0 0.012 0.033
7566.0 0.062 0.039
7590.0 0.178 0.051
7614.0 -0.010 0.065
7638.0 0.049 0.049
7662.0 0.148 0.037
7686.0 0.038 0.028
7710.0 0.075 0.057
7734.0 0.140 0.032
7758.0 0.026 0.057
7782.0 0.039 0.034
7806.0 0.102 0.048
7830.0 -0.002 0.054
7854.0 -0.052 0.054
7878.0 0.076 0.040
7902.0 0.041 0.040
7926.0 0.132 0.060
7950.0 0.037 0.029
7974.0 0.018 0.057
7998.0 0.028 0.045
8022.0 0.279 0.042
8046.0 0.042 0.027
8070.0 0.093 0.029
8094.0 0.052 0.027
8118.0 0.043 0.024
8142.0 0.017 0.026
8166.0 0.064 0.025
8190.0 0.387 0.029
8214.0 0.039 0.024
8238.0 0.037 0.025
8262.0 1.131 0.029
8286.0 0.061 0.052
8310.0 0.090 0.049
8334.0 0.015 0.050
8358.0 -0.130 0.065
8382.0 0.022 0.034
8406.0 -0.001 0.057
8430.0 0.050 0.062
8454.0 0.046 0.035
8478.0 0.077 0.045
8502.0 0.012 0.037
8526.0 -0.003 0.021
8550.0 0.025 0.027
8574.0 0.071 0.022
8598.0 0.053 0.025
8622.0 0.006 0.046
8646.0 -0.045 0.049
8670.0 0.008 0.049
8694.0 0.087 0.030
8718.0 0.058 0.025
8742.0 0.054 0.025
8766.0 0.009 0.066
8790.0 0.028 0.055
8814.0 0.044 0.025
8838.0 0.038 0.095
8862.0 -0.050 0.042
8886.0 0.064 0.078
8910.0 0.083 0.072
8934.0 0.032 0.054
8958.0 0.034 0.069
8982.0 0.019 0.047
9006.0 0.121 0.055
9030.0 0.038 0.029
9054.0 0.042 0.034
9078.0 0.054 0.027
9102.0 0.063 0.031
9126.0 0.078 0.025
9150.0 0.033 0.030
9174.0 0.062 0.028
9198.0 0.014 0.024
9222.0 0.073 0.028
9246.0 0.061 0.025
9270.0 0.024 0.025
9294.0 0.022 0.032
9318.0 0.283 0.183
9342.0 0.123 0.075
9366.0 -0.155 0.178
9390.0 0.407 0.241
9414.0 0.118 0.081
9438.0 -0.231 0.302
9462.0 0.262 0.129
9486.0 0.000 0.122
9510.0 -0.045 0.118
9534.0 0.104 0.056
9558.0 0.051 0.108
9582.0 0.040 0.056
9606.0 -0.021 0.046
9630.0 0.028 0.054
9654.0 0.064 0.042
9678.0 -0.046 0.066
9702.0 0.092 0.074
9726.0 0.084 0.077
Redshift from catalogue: 0.65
